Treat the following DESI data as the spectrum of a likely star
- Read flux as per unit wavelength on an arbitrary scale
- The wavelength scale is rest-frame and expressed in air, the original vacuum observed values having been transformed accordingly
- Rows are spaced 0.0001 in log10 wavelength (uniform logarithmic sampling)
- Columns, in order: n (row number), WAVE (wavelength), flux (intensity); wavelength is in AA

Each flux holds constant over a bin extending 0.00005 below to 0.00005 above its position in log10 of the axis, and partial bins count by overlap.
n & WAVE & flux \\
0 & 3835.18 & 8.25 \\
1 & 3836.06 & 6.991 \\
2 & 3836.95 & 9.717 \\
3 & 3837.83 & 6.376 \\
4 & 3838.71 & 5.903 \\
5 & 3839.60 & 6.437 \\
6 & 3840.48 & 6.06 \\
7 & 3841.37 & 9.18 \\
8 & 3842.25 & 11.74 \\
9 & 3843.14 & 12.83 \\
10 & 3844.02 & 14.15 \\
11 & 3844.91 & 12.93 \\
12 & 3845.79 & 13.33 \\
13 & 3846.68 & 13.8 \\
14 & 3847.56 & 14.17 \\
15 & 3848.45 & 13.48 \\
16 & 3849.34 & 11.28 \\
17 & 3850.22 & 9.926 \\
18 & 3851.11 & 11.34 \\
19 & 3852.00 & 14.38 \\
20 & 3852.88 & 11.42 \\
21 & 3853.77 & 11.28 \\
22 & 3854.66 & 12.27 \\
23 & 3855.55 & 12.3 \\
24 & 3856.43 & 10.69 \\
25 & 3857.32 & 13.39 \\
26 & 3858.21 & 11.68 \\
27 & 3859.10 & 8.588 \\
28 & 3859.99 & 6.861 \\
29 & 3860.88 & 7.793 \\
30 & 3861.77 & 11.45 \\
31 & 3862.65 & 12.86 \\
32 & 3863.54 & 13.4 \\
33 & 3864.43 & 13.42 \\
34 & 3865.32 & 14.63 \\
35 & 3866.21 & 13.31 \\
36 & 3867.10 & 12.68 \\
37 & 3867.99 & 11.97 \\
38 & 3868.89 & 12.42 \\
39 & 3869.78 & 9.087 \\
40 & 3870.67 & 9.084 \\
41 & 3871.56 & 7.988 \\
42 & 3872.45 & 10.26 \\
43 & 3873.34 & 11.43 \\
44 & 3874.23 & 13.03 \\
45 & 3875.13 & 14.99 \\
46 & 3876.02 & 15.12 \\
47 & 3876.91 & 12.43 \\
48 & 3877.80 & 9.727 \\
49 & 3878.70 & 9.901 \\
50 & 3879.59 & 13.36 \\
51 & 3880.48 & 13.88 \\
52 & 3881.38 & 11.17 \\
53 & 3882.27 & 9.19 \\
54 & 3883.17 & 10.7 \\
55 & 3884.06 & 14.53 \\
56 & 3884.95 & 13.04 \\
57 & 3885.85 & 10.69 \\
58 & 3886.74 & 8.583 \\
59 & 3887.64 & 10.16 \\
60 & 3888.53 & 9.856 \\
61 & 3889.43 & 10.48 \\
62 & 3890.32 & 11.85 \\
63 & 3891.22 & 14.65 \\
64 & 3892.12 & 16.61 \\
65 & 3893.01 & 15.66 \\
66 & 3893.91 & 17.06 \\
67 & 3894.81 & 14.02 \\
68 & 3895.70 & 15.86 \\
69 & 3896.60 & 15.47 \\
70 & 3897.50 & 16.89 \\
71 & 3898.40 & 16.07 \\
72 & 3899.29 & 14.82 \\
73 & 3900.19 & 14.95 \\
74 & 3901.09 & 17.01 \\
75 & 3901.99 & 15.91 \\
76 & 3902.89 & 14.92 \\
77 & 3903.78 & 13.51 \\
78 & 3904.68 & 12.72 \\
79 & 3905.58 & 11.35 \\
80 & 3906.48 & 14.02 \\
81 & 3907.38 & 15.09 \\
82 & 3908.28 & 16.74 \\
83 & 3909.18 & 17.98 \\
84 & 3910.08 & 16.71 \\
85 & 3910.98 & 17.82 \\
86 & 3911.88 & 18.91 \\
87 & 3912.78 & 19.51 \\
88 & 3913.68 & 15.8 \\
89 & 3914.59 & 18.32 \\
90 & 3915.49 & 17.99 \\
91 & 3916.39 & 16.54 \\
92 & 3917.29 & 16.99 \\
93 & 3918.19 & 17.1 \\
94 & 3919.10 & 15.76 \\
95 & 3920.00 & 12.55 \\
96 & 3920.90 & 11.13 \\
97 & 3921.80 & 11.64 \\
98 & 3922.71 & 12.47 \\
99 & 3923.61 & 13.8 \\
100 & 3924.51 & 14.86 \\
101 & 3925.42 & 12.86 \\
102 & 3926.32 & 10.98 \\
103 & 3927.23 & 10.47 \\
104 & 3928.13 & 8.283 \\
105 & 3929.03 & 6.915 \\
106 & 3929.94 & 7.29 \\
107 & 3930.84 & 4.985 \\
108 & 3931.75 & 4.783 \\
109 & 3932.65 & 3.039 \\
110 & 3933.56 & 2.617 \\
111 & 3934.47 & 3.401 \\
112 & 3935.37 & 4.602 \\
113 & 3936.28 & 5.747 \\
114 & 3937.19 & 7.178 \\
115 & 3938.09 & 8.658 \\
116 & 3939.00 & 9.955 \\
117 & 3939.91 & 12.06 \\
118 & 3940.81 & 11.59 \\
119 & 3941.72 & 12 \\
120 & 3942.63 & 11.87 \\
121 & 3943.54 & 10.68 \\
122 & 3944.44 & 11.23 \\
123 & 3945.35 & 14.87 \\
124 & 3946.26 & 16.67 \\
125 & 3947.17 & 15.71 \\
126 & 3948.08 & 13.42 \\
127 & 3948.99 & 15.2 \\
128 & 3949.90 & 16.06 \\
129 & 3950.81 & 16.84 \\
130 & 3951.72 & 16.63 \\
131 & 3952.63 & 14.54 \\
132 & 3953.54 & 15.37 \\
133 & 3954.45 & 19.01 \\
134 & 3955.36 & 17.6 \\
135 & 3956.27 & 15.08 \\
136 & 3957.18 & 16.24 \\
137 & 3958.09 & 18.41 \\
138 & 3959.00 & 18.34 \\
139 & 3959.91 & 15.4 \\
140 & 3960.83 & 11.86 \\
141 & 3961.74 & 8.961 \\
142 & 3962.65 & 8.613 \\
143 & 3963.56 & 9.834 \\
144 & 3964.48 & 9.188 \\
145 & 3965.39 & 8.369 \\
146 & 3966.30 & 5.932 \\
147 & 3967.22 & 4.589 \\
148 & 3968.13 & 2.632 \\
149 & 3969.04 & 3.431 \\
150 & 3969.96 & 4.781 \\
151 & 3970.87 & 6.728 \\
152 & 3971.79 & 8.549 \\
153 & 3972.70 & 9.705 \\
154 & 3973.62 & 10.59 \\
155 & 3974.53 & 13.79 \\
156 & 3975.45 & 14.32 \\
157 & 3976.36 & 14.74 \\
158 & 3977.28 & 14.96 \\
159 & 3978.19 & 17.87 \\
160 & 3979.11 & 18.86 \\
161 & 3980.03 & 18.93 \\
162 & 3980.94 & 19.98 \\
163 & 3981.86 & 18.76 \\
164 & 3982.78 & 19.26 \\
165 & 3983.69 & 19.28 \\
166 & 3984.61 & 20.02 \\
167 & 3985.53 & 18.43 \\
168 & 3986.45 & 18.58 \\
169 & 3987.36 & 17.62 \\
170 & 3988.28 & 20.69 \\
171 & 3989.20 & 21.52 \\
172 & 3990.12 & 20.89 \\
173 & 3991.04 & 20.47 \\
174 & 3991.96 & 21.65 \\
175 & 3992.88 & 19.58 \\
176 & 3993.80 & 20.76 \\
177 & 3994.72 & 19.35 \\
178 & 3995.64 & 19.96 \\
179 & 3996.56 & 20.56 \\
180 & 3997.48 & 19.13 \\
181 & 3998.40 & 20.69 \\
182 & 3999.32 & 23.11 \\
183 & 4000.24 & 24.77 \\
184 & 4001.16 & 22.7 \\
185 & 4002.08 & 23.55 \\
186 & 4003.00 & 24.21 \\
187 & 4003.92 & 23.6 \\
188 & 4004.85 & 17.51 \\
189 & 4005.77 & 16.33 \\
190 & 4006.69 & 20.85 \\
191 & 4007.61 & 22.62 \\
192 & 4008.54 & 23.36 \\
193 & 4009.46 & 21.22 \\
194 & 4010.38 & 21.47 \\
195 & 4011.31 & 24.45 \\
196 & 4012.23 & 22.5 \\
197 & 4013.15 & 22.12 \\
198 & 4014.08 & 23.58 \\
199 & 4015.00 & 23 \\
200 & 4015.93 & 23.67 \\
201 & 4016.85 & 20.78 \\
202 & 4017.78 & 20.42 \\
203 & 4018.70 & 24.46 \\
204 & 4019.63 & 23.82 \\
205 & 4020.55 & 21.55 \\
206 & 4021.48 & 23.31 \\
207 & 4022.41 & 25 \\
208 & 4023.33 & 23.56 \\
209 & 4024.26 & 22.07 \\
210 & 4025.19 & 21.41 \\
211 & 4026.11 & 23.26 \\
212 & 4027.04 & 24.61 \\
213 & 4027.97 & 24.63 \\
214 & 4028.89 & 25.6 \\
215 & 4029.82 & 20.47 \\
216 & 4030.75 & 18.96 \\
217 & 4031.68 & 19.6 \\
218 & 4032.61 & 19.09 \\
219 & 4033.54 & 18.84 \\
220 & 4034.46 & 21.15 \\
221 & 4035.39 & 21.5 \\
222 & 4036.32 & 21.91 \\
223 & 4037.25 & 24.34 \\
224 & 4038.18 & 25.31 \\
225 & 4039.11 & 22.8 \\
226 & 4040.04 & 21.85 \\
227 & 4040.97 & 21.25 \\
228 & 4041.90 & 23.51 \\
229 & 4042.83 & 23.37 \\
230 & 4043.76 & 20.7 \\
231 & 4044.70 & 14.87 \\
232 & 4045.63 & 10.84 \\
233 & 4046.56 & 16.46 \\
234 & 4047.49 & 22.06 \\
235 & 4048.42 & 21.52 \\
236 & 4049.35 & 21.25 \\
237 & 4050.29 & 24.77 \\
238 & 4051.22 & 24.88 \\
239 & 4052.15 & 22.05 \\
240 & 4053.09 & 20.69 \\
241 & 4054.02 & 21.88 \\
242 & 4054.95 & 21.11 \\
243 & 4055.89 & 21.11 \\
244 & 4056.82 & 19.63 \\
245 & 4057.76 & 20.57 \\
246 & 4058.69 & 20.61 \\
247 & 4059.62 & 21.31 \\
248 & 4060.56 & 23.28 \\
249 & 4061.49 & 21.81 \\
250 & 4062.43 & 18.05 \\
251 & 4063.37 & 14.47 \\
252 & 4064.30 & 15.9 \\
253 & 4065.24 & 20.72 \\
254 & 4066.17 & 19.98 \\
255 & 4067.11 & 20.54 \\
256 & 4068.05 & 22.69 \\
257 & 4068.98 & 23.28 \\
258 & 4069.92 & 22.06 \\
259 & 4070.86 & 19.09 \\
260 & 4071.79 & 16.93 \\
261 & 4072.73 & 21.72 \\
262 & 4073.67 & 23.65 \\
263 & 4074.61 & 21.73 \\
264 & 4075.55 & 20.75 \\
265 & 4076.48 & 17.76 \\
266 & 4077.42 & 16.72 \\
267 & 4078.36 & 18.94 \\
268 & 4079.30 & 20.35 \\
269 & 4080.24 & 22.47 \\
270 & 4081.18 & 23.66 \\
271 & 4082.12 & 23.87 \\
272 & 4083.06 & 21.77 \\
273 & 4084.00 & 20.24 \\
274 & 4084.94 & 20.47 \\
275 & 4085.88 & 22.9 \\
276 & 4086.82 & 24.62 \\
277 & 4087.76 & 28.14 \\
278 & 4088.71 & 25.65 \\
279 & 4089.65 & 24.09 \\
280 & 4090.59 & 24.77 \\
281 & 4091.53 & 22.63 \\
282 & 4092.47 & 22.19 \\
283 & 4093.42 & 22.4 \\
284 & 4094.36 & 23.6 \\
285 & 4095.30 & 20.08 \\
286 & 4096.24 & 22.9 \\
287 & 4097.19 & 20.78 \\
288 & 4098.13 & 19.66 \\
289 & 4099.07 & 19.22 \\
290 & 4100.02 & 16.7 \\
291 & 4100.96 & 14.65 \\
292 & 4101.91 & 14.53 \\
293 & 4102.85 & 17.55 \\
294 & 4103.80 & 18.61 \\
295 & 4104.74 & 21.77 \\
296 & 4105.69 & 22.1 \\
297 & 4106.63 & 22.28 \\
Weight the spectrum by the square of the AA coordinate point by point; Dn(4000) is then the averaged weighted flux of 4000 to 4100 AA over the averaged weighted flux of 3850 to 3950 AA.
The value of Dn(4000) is 1.88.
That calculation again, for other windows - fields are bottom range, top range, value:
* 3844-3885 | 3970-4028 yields 1.81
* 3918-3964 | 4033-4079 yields 1.85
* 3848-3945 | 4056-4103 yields 1.87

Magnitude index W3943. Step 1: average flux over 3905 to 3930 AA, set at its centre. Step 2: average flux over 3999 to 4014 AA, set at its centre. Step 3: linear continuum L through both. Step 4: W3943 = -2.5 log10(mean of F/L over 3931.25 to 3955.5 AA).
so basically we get 0.42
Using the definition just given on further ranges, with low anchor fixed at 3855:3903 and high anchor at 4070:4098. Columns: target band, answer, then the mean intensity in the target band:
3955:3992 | 0.191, 14.2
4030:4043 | -0.100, 21.6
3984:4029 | -0.186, 21.8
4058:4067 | 0.067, 19.6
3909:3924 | -0.122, 15.9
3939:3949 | 0.194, 13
